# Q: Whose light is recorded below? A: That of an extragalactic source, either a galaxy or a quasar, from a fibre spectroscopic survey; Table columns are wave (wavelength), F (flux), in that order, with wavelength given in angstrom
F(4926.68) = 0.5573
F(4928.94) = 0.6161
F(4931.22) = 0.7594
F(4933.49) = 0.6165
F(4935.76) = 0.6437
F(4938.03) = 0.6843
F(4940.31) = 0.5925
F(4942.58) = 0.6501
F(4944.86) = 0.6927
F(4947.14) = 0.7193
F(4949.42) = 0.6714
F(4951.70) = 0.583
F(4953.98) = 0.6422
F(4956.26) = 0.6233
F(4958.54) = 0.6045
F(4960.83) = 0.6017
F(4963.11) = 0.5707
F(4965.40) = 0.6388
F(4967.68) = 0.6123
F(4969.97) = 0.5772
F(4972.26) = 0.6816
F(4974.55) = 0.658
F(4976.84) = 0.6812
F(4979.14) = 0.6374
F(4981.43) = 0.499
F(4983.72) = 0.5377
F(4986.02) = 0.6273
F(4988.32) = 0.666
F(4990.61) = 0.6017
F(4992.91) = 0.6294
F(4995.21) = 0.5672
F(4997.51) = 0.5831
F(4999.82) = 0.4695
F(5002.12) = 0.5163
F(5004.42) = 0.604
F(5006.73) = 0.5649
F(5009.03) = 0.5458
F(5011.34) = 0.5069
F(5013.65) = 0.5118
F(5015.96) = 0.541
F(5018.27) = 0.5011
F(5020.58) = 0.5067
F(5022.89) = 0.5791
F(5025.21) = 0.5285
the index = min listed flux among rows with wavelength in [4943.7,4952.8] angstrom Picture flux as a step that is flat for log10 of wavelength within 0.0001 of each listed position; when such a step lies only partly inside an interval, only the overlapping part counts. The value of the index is 0.583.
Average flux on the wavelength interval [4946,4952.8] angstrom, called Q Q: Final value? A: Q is 0.658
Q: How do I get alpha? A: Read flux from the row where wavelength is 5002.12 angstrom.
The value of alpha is 0.5163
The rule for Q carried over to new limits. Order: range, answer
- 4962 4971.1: 0.6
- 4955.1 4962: 0.61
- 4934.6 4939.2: 0.663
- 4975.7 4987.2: 0.596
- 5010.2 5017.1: 0.52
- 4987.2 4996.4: 0.616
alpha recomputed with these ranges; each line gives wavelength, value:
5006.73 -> 0.5649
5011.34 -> 0.5069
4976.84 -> 0.6812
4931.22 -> 0.7594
